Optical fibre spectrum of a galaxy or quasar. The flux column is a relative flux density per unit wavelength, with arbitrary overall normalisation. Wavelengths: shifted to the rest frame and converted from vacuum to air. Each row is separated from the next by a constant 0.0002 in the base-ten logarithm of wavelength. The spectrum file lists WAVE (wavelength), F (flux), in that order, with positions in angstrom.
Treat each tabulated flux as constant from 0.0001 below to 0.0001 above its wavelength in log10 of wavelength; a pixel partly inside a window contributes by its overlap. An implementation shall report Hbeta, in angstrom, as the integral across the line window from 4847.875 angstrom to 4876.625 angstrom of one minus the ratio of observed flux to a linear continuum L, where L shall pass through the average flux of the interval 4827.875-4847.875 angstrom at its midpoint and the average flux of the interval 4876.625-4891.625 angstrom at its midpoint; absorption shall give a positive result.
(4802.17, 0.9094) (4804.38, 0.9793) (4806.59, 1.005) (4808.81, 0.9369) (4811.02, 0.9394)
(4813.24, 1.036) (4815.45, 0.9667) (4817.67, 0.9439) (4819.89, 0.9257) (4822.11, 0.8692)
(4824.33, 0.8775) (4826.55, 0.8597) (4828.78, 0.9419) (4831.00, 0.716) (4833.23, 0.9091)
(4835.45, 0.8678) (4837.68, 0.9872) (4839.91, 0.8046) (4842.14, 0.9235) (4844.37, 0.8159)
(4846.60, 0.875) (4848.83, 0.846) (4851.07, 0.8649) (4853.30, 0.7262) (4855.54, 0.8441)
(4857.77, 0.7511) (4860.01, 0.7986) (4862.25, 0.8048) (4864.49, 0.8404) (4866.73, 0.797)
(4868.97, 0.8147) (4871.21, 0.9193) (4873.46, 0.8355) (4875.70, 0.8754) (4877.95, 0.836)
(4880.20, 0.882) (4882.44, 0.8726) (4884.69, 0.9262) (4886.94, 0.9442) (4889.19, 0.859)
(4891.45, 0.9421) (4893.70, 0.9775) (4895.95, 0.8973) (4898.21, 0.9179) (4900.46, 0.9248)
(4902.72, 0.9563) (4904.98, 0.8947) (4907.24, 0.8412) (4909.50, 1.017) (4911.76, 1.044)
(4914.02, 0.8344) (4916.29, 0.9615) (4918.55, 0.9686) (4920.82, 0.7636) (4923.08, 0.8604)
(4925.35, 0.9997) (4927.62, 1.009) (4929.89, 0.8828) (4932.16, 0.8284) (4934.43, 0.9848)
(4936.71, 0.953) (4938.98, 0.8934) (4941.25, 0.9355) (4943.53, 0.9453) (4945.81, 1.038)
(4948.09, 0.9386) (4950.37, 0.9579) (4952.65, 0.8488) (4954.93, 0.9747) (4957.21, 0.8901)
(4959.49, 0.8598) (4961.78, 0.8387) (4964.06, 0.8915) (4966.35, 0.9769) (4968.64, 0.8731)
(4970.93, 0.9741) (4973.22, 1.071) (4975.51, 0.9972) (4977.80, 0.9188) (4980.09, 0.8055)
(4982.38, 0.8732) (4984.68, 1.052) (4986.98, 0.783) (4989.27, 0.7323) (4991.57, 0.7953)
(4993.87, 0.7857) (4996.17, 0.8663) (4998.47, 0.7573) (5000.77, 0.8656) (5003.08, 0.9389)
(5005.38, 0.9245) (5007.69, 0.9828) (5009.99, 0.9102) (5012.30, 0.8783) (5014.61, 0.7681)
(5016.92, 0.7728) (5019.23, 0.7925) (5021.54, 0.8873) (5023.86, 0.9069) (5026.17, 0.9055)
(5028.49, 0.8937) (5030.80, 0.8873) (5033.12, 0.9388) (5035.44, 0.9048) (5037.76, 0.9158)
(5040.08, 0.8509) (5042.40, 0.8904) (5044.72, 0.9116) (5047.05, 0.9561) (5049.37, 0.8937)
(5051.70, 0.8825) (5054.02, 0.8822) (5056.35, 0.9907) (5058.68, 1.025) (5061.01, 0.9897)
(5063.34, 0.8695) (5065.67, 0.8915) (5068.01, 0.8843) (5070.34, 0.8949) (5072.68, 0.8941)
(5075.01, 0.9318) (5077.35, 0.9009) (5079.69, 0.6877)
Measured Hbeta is 1.9 angstrom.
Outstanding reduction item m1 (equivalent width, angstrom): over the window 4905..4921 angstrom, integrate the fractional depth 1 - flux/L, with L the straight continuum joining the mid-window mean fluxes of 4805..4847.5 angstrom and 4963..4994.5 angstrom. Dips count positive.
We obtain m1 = -0.5 angstrom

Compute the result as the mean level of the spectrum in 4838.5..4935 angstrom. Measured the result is 0.883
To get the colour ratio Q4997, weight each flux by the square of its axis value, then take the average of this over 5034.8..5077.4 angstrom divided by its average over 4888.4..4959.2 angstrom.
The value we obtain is 1.0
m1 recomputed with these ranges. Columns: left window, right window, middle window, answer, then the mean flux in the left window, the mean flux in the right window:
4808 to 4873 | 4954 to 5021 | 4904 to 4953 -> -2.96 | 0.868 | 0.881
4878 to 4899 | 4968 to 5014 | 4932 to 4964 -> -0.90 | 0.909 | 0.888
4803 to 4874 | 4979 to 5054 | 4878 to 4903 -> -1.10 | 0.876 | 0.873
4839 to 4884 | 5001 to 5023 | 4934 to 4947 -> -1.53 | 0.837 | 0.873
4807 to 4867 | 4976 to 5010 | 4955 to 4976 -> -1.51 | 0.872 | 0.867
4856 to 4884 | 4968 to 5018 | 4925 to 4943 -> -1.56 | 0.837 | 0.879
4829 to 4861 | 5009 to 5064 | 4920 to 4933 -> -0.46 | 0.841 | 0.896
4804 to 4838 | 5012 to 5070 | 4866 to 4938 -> 0.25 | 0.92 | 0.895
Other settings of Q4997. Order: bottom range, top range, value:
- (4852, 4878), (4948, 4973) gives 1.16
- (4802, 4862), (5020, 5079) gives 1.12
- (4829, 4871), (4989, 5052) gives 1.12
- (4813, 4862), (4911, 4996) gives 1.10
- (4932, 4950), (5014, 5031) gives 0.93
